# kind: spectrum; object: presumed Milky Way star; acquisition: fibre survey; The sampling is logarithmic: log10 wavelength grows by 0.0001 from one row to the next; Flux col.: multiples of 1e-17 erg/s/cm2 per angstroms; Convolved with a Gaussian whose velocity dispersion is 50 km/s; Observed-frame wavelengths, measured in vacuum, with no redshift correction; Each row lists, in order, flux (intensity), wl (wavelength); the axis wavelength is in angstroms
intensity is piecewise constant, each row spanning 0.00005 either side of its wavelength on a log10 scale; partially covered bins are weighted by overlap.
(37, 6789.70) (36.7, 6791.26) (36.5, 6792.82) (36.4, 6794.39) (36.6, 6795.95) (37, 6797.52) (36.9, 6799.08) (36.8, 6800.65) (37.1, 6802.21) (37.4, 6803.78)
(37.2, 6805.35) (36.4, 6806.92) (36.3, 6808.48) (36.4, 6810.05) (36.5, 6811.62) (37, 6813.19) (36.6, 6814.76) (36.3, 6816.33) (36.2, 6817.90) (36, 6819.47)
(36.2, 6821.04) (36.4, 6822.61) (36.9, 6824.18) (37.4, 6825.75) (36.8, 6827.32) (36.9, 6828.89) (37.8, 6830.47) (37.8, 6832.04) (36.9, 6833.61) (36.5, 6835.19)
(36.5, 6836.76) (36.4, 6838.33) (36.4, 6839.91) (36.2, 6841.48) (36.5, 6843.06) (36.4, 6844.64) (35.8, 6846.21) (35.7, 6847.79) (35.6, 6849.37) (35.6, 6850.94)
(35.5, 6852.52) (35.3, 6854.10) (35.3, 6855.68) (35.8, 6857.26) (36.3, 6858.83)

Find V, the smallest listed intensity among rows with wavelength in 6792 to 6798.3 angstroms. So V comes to 36.4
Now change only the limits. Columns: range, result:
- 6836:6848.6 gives 35.7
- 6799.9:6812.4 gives 36.3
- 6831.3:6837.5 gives 36.5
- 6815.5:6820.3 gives 36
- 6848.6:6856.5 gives 35.3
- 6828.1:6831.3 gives 36.9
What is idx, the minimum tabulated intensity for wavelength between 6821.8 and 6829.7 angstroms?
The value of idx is 36.4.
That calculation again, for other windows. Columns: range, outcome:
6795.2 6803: 36.6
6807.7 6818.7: 36.2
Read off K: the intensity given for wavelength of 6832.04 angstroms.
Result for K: 37.8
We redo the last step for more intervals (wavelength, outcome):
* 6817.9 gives 36.2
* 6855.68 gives 35.3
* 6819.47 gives 36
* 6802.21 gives 37.1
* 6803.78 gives 37.4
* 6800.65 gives 36.8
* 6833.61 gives 36.9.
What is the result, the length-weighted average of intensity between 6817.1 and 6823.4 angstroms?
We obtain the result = 36.2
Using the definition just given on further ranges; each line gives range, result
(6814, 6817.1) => 36.4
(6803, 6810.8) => 36.7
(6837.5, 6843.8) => 36.4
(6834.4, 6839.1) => 36.5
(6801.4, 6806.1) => 37.2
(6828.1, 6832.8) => 37.5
